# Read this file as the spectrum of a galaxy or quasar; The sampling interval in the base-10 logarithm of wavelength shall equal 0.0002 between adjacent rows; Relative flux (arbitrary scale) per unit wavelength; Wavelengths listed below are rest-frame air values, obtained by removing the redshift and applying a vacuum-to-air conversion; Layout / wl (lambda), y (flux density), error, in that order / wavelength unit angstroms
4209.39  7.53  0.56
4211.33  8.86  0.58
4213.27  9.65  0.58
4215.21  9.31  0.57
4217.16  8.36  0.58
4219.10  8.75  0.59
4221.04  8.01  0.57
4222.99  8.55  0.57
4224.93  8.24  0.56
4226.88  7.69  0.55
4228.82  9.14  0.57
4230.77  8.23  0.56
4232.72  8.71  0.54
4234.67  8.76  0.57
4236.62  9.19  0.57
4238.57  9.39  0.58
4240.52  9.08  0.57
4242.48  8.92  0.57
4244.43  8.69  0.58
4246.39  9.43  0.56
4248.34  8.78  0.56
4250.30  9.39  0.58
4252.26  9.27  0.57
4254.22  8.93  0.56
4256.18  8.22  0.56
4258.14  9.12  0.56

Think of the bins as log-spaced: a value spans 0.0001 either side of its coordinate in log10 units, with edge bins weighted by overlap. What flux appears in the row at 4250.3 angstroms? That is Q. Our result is 9.39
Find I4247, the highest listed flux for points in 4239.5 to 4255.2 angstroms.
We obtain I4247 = 9.43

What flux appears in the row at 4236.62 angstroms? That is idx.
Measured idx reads 9.19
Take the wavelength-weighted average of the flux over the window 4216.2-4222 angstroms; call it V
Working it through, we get 8.38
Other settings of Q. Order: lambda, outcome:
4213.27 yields 9.65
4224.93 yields 8.24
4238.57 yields 9.39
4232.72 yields 8.71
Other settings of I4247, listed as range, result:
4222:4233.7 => 9.14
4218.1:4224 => 8.75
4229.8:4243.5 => 9.39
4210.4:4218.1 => 9.65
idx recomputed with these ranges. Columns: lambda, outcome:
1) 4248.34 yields 8.78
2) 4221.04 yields 8.01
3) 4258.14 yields 9.12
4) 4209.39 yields 7.53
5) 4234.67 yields 8.76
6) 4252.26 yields 9.27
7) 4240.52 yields 9.08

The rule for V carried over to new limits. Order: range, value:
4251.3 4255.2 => 9.1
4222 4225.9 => 8.39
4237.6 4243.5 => 9.13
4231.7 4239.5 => 9.01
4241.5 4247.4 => 9.01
